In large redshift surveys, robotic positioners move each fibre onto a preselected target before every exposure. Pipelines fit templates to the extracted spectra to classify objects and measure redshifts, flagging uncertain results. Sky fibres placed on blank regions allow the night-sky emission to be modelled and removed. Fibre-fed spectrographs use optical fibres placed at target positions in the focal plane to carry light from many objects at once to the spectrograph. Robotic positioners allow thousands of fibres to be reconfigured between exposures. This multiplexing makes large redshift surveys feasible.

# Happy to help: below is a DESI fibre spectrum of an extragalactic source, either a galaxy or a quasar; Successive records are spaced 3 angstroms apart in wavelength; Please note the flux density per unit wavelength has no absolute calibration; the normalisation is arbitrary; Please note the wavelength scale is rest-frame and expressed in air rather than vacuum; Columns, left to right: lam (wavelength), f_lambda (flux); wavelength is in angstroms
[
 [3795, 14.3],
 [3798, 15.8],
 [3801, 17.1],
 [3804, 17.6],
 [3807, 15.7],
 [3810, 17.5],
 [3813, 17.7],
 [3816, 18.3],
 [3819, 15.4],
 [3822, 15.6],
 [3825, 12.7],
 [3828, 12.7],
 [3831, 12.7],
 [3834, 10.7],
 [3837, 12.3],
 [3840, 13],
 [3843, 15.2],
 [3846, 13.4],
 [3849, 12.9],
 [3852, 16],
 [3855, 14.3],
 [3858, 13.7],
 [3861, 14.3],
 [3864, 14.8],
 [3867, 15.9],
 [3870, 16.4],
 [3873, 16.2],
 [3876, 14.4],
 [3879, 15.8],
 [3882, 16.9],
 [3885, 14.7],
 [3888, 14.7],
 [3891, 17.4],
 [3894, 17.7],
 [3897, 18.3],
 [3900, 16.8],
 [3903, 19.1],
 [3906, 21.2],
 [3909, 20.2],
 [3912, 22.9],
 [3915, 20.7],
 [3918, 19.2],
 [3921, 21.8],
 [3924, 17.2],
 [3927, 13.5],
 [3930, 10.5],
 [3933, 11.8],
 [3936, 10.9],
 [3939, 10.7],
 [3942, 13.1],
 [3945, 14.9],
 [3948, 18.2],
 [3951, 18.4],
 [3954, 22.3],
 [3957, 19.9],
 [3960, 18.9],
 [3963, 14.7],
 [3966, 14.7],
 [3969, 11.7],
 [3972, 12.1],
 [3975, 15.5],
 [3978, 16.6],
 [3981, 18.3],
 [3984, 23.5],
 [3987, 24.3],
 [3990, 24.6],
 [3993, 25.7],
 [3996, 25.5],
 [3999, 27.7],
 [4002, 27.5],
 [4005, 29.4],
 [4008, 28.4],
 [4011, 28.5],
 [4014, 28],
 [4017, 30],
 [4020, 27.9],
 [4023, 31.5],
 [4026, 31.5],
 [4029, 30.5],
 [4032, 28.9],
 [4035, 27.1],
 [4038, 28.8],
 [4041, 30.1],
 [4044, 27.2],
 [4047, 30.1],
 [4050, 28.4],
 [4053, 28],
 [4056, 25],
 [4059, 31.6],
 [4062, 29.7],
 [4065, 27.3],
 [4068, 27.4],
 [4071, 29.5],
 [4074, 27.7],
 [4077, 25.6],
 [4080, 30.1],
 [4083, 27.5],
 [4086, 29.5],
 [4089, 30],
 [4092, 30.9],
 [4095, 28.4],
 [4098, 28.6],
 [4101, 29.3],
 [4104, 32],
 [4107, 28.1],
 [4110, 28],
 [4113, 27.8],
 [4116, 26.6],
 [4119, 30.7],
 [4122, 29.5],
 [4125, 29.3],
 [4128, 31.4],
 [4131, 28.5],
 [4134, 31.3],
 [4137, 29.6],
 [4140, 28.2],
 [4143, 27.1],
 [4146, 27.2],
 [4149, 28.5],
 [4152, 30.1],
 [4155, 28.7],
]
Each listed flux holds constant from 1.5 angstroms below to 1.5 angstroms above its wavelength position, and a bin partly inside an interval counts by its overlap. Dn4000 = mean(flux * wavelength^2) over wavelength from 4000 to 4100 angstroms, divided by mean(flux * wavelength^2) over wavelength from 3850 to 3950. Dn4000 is 1.92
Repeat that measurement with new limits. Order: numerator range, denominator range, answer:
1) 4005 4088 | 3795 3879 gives 2.15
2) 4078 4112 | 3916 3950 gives 2.13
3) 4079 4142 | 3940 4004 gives 1.61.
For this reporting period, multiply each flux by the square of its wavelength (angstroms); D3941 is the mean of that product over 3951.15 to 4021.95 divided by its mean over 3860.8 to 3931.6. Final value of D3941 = 1.4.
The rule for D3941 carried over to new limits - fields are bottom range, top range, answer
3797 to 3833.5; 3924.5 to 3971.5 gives 1.03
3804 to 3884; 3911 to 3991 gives 1.21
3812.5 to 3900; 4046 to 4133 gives 2.17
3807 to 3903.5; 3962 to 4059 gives 1.80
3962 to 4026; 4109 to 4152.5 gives 1.32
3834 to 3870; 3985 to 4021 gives 2.08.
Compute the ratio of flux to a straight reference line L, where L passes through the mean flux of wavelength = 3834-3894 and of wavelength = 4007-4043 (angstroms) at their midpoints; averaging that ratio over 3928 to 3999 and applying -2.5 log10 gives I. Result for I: 0.347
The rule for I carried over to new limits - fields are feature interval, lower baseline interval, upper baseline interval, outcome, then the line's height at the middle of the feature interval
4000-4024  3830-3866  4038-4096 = -0.160 mag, 24.9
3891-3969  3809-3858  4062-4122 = 0.151 mag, 19.7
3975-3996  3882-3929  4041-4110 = 0.063 mag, 23.2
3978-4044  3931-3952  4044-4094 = -0.239 mag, 21.9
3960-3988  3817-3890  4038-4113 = 0.305 mag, 22.2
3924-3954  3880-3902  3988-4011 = 0.444 mag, 21.3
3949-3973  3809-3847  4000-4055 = 0.392 mag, 24.1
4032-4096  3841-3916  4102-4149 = -0.108 mag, 25.9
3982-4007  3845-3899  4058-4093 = -0.105 mag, 23.5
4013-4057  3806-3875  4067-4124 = -0.140 mag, 25.5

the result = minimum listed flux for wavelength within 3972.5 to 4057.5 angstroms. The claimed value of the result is 15.5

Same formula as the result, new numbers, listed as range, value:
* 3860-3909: 14.3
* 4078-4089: 27.5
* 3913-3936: 10.5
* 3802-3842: 10.7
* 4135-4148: 27.1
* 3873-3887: 14.4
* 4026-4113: 25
